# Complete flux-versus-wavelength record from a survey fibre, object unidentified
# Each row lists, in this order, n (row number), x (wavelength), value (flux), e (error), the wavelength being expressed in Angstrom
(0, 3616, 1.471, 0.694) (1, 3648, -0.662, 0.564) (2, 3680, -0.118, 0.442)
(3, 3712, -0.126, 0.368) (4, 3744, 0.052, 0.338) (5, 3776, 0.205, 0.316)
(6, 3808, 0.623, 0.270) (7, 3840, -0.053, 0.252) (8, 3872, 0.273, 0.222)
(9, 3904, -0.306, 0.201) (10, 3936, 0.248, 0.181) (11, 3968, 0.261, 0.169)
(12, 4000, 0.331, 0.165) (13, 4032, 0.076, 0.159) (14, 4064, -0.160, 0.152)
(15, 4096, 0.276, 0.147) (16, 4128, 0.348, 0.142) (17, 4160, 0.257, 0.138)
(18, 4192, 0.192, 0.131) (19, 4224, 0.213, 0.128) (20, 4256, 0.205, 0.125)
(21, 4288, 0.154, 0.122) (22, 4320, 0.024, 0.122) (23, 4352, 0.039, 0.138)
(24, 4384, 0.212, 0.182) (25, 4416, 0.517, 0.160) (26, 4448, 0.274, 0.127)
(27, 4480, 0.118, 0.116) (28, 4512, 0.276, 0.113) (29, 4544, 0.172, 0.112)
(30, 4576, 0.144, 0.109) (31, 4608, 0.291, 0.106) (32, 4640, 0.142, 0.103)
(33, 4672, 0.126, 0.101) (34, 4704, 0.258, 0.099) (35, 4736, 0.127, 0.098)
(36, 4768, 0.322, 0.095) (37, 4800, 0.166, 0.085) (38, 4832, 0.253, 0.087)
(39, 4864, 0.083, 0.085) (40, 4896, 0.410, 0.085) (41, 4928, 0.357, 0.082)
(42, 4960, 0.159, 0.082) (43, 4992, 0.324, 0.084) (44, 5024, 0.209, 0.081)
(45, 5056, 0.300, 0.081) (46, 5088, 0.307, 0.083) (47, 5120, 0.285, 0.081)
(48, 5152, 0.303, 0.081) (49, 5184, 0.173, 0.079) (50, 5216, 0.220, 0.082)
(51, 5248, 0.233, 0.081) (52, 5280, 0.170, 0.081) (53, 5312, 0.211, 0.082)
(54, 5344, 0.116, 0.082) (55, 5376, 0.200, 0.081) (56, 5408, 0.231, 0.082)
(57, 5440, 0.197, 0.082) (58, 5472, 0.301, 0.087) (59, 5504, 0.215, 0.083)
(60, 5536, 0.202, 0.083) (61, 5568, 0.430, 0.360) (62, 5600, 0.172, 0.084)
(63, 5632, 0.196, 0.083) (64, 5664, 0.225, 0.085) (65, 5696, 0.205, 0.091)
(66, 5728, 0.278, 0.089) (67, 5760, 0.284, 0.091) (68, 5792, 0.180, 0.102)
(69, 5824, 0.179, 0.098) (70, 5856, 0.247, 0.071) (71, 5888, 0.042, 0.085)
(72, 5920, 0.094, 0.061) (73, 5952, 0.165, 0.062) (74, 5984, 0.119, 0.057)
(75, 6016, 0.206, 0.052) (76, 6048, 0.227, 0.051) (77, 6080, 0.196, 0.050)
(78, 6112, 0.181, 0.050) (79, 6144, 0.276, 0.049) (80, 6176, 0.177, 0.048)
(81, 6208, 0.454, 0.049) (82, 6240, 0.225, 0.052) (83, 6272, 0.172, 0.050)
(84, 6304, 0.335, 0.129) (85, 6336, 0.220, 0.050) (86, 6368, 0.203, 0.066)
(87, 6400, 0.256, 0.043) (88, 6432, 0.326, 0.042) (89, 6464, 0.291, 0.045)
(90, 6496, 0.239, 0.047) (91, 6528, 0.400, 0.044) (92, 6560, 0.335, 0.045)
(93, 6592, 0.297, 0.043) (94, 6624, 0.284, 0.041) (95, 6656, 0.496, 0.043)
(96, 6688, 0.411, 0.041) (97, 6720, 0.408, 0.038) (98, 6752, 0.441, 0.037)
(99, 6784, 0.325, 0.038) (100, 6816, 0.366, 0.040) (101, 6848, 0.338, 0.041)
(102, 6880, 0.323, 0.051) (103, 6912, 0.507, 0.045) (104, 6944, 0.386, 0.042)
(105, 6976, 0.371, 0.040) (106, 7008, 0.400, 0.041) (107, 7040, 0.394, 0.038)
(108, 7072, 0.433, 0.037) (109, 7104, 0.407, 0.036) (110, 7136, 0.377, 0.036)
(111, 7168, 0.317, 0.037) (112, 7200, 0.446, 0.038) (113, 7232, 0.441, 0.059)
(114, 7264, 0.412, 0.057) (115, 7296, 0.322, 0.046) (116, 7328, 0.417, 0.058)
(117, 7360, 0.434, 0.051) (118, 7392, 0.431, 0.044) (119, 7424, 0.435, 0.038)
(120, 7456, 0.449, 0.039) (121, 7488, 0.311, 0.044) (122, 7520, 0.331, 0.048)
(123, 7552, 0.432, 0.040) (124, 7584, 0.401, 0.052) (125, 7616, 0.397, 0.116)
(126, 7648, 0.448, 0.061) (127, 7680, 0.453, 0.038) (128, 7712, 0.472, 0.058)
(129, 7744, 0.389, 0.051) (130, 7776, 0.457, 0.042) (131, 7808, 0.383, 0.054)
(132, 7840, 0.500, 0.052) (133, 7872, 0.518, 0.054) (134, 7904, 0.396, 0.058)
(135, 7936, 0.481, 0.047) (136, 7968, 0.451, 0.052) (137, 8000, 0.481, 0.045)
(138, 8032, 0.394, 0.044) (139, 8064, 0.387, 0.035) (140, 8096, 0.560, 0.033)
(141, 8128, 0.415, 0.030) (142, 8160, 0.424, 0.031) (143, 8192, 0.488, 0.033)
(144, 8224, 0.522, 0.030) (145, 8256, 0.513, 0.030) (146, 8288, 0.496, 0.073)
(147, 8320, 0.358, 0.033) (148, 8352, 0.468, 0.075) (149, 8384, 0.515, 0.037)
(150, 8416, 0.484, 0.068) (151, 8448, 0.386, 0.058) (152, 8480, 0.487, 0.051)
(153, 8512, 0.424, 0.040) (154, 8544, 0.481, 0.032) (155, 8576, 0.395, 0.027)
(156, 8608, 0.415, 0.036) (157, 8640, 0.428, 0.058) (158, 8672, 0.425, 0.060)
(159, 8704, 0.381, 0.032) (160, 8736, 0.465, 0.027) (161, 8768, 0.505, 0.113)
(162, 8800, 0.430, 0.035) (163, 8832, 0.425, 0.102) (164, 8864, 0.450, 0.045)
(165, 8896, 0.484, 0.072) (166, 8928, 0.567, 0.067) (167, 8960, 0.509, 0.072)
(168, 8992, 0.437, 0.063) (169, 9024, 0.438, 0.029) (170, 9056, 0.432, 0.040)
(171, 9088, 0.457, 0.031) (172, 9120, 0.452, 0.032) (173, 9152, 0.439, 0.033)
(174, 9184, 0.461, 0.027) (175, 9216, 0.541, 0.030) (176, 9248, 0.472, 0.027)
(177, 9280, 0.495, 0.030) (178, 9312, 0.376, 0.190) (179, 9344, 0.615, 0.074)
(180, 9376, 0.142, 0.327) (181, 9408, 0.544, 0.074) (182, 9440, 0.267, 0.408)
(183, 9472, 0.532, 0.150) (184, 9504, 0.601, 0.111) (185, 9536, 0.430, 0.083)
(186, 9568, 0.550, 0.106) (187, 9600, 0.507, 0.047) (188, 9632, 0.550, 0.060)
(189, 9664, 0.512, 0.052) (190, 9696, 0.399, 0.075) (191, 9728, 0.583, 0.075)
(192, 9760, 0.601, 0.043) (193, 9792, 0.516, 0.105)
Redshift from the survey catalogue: 0.67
